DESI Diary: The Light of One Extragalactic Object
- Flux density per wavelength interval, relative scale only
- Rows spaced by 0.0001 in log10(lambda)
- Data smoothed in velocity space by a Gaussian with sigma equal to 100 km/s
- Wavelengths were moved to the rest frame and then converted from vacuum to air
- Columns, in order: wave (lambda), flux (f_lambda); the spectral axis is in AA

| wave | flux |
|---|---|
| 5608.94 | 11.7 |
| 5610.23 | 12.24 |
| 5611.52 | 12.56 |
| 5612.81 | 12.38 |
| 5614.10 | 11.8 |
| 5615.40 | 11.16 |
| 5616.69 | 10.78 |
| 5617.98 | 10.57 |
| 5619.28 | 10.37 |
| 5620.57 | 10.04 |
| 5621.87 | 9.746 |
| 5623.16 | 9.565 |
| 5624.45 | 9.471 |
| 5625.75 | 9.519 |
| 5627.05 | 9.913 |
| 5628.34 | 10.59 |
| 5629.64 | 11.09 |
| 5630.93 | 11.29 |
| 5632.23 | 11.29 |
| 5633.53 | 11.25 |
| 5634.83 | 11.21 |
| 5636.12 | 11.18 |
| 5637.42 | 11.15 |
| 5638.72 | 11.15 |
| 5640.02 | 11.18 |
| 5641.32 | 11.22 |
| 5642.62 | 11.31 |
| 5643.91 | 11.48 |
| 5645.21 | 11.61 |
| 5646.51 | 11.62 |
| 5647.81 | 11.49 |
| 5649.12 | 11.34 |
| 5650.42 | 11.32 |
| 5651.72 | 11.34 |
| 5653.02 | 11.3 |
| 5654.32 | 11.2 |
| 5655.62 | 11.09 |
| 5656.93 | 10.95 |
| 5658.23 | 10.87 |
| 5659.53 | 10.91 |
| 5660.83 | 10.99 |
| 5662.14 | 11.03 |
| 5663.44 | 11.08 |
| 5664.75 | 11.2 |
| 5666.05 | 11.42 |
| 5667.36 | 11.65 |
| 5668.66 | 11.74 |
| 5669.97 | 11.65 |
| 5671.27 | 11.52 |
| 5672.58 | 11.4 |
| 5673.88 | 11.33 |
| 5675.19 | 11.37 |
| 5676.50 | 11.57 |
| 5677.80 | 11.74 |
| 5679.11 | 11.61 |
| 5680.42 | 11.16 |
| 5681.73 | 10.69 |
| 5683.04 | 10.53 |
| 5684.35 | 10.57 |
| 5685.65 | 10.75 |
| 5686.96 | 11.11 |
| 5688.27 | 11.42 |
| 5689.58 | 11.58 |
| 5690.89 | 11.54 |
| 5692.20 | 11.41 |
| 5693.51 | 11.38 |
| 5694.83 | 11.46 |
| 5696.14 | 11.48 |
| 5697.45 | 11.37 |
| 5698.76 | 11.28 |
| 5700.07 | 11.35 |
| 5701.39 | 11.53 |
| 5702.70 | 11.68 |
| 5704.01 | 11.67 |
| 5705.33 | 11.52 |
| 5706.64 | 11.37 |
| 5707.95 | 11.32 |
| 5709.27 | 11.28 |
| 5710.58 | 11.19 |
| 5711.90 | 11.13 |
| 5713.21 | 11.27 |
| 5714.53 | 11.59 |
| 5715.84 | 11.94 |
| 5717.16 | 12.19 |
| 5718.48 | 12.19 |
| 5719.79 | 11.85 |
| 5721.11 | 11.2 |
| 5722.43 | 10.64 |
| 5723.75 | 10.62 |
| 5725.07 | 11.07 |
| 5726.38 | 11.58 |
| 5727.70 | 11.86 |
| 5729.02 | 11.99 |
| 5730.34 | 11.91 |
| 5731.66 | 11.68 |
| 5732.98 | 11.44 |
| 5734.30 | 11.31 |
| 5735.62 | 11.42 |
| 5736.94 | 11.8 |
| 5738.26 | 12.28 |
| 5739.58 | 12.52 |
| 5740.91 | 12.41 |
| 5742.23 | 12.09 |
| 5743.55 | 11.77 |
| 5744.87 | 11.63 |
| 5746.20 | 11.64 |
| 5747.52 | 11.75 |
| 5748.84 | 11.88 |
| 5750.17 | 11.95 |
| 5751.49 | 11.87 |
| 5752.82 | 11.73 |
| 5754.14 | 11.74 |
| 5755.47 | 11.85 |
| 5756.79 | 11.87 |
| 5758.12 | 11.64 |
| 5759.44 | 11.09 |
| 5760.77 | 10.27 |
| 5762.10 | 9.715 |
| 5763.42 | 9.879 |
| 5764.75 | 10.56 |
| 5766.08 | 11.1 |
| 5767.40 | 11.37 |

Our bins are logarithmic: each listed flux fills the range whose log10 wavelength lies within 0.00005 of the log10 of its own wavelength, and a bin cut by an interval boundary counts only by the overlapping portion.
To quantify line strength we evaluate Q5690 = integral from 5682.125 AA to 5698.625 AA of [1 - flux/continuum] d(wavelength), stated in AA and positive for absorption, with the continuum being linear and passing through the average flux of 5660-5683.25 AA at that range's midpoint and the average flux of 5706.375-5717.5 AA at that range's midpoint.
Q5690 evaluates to 0.3 AA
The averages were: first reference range 11.3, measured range 11.2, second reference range 11.5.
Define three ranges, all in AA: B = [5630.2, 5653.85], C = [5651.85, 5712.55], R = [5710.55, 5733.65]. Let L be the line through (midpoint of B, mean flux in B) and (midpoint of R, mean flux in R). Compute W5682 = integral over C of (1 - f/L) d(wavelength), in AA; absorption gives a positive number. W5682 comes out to 0.70 AA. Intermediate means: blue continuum 11.3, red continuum 11.5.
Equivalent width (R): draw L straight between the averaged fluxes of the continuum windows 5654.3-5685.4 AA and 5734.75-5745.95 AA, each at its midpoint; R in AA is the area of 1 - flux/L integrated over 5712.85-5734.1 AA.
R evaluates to 0.4 AA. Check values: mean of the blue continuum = 11.2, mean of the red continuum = 12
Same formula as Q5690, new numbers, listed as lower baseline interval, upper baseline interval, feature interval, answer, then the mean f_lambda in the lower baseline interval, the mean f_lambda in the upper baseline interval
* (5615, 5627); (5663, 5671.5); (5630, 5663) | -1.2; 10.1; 11.5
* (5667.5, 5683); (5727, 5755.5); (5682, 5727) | 1.0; 11.4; 11.8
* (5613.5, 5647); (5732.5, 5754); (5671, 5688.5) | 0.1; 10.8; 11.8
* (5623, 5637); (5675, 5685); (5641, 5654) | -0.7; 10.6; 11.1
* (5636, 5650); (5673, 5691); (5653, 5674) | 0.0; 11.3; 11.2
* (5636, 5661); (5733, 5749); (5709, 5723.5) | 0.3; 11.2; 11.9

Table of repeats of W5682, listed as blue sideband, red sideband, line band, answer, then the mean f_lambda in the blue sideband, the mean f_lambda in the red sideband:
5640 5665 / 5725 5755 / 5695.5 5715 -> 0.3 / 11.2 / 11.8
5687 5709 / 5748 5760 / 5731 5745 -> -0.2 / 11.4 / 11.7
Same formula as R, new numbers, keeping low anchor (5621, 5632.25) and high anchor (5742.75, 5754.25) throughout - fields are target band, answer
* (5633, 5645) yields -1.02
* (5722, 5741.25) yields -0.11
